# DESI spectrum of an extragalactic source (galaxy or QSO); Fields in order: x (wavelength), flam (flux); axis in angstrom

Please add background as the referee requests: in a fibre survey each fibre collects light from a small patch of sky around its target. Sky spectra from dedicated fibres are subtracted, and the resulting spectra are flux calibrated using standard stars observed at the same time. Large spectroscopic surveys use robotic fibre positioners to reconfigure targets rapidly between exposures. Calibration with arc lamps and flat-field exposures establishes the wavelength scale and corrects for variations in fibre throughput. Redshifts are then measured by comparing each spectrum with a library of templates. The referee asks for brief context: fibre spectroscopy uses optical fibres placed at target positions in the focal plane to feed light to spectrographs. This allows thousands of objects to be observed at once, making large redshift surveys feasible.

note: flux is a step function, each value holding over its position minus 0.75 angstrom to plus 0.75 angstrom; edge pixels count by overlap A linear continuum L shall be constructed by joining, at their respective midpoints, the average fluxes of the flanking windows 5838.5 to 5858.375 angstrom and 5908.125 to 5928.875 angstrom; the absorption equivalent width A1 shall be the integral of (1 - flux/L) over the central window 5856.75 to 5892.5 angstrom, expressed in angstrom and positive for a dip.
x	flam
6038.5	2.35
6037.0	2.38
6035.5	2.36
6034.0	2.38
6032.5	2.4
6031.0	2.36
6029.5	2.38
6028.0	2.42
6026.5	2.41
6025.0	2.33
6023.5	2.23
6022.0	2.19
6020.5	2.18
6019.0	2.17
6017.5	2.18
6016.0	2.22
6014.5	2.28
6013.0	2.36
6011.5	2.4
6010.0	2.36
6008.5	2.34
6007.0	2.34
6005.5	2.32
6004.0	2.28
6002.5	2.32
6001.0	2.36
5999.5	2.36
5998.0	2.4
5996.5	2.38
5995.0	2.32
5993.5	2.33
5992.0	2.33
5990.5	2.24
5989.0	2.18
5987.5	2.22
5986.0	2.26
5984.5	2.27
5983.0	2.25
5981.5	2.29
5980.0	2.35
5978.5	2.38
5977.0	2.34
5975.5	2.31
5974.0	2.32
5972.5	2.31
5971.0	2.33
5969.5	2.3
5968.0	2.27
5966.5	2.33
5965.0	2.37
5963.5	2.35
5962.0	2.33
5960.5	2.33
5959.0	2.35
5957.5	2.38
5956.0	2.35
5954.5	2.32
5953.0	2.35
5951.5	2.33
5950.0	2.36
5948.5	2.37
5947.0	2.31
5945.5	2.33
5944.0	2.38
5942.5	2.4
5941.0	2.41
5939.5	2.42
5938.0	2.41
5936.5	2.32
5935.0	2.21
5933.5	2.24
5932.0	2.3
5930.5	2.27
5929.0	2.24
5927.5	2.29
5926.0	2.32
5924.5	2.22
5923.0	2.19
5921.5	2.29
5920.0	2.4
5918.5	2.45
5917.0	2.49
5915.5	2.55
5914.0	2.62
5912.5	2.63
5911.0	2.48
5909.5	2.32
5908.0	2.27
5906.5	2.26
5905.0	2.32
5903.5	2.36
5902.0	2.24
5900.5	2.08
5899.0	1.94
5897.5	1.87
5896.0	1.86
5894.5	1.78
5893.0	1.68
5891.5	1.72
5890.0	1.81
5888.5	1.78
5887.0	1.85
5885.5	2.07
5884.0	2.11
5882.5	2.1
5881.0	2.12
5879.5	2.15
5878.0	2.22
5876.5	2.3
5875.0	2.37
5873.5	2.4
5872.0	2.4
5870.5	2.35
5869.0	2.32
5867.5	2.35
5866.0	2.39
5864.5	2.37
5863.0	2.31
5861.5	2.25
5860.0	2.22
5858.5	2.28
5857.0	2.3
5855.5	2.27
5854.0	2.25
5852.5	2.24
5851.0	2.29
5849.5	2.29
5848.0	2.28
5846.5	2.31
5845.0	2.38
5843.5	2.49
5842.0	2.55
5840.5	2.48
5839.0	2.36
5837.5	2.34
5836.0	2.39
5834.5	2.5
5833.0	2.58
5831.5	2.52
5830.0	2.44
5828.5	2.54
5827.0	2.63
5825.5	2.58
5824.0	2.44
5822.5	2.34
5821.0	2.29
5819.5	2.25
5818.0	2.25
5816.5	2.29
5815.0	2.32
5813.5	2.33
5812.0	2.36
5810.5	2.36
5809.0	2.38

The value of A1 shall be 2.7 angstrom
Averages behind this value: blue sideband 2.34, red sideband 2.39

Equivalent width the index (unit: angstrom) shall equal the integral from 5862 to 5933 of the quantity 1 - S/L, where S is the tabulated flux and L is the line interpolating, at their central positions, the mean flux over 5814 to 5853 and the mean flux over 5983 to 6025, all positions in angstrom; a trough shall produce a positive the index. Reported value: 4.23 angstrom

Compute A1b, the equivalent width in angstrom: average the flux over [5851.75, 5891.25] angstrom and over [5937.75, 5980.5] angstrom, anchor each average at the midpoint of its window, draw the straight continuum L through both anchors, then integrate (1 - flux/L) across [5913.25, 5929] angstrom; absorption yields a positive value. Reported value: -0.61 angstrom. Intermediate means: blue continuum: 2.21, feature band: 2.38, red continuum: 2.35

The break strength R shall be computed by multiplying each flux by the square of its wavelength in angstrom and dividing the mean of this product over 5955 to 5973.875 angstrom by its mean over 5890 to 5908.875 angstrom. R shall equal 1.18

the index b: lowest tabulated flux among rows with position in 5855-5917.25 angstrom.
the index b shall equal 1.68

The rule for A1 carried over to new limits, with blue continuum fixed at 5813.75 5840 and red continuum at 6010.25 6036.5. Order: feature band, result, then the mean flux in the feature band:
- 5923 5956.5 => 0.5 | 2.32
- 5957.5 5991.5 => 0.4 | 2.31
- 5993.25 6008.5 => -0.1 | 2.34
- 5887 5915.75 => 3.1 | 2.12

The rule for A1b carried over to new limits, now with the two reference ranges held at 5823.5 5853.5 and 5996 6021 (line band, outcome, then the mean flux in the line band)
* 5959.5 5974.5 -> 0.1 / 2.32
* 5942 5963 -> 0.0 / 2.35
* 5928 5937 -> 0.4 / 2.26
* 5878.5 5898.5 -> 4.0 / 1.92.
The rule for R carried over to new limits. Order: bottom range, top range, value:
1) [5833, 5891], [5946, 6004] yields 1.06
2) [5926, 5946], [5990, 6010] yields 1.03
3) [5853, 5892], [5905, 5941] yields 1.09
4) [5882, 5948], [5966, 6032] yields 1.07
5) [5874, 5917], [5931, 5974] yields 1.11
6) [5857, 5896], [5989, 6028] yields 1.12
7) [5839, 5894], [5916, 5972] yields 1.08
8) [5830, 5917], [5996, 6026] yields 1.07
